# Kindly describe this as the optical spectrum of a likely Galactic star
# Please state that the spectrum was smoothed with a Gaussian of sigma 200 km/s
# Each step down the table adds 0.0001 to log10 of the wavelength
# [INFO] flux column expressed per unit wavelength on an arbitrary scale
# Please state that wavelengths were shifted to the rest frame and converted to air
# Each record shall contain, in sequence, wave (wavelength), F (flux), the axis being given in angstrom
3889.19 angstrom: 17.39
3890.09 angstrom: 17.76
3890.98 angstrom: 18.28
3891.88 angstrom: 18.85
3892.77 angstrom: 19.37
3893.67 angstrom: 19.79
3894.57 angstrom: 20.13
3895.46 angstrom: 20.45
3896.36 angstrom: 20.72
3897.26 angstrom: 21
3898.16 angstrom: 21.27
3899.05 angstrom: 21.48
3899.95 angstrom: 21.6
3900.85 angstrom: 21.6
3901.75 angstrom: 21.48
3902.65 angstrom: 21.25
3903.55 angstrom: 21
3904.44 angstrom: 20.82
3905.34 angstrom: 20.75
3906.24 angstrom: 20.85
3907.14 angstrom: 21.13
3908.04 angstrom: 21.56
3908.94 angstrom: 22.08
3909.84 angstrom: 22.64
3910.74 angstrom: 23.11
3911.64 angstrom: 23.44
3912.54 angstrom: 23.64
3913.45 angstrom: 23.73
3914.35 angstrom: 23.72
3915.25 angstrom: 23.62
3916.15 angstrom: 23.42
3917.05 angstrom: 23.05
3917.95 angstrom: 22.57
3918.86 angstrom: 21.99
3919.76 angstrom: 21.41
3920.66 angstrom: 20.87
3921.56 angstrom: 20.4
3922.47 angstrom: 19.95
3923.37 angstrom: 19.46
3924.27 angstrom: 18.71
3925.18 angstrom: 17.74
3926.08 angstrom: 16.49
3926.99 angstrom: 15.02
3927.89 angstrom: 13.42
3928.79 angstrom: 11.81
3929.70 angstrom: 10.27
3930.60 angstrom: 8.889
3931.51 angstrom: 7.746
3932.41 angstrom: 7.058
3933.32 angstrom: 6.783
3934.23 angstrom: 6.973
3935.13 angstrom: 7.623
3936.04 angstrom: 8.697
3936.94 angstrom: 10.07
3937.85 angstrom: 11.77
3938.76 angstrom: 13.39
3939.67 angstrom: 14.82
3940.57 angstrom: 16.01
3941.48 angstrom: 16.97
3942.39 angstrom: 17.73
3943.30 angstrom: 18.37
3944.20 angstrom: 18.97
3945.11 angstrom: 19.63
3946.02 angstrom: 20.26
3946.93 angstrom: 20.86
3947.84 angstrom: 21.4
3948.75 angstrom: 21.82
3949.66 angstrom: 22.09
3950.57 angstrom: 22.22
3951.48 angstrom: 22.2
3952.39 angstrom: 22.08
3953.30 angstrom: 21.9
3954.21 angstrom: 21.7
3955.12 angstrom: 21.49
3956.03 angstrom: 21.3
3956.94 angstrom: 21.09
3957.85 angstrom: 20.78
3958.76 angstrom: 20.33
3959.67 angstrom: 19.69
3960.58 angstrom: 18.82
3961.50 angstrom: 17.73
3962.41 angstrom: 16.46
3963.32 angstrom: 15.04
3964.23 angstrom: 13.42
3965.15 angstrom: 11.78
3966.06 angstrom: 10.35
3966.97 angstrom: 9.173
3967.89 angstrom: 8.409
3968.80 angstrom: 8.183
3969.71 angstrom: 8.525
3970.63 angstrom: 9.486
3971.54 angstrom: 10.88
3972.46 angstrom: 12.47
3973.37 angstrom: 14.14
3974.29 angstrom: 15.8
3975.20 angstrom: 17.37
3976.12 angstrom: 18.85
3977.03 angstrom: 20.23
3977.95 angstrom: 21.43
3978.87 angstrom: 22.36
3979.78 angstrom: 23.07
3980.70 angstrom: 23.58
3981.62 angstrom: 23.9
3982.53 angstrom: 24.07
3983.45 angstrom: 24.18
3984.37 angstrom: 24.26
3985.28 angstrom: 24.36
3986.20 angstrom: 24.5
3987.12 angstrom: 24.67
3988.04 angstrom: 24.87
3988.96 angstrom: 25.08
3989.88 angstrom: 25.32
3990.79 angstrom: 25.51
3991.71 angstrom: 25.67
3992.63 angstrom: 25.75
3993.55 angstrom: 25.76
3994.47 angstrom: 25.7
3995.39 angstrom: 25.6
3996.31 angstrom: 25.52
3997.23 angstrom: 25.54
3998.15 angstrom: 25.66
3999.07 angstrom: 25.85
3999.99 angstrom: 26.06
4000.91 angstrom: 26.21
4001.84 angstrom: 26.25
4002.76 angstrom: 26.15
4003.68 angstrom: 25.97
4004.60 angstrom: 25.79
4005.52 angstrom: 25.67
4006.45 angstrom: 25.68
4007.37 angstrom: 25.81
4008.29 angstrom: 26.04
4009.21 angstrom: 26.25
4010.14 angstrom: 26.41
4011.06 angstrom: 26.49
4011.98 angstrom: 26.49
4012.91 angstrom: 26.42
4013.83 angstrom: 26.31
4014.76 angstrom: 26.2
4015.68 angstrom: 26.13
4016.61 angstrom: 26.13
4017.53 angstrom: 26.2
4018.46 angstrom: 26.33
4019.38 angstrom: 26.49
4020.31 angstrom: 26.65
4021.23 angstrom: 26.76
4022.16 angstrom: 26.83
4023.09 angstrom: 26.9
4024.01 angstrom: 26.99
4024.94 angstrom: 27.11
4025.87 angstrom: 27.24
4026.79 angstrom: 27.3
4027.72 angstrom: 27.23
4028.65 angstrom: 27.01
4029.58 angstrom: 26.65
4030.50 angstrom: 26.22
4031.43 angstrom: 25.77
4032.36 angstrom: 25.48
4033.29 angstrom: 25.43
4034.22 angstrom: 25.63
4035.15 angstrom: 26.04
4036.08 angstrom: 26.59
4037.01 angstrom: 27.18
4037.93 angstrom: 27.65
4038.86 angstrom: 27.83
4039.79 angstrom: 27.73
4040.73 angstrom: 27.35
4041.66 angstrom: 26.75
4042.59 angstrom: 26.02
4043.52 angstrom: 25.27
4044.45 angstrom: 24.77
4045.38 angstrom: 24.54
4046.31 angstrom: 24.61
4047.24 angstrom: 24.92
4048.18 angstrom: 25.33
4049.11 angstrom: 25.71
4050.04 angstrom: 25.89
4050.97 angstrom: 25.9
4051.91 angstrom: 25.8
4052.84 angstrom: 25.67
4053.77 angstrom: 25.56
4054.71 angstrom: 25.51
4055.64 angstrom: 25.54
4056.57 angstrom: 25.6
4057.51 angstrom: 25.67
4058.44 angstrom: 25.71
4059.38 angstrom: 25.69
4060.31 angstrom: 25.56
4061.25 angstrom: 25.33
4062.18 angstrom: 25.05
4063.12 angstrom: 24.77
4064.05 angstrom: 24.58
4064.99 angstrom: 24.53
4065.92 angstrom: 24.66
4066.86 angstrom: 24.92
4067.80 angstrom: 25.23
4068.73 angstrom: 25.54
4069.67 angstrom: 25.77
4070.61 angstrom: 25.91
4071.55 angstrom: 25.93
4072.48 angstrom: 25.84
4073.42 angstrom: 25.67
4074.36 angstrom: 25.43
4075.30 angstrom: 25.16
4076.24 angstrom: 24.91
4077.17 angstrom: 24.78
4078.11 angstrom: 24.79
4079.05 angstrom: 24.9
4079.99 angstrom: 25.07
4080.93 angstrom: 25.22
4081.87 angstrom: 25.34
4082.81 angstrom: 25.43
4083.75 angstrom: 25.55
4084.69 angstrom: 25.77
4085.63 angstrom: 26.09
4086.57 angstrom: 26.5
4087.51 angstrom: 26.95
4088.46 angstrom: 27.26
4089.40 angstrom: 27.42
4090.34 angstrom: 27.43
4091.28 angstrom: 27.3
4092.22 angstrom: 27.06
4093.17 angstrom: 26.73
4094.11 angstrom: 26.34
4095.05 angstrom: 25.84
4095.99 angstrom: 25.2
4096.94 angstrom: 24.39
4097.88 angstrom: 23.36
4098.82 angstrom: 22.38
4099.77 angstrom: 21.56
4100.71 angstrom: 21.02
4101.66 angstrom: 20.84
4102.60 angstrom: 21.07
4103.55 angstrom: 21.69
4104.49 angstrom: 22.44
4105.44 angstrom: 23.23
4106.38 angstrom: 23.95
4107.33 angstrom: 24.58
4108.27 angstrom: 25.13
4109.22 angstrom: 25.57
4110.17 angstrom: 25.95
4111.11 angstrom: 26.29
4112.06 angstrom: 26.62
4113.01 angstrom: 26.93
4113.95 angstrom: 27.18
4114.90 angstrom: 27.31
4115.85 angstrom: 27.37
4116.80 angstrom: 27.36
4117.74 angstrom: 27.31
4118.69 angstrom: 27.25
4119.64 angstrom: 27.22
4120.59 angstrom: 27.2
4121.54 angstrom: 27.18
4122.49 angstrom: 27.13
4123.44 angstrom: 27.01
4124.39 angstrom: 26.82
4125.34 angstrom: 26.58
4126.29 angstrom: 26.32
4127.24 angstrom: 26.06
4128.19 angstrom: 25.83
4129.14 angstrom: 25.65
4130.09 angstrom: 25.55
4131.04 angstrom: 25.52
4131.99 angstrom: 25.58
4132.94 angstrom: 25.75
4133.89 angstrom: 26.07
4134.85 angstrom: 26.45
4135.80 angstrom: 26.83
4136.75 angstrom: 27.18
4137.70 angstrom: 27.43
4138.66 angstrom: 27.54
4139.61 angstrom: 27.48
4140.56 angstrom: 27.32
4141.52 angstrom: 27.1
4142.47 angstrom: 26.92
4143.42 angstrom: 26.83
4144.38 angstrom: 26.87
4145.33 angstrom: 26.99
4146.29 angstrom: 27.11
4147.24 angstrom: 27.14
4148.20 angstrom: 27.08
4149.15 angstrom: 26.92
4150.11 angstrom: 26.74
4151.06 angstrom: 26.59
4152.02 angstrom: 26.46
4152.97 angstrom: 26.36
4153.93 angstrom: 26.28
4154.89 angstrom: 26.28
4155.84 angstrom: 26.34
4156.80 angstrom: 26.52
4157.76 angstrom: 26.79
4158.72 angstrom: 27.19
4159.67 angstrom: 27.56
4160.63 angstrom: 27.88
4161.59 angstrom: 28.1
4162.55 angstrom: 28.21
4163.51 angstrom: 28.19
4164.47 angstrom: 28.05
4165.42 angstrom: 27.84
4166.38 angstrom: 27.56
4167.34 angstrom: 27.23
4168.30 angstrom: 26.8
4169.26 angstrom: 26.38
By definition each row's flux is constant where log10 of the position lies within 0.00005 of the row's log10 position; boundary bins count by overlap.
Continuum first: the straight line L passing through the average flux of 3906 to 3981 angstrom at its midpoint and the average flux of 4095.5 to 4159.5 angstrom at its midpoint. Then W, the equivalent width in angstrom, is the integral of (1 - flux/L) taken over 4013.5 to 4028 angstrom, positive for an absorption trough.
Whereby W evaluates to -3.93 angstrom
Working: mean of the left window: 17.4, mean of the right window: 25.9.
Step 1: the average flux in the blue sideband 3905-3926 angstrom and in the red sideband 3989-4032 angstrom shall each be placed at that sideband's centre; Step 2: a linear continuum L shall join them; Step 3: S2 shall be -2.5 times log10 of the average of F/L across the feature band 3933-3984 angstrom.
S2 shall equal 0.36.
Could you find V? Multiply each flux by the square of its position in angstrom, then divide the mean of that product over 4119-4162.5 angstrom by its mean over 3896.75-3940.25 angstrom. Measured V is 1.67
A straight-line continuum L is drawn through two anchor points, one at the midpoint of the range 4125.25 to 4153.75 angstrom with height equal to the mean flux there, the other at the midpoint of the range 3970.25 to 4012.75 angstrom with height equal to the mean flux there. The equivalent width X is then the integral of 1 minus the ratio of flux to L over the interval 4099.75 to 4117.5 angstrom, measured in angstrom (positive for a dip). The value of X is 0.9 angstrom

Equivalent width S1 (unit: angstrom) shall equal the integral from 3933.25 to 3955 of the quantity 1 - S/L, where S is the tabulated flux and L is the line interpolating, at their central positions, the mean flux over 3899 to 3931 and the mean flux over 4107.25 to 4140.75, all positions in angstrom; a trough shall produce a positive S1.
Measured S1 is 4.1 angstrom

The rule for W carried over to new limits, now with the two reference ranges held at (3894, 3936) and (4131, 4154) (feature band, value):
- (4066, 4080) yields -0.58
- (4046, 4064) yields -1.36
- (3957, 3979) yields 5.88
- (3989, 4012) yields -4.38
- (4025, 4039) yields -2.30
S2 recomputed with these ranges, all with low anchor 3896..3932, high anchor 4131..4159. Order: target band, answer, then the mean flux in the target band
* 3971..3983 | 0.15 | 19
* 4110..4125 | -0.05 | 27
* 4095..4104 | 0.13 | 22.6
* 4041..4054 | -0.07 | 25.5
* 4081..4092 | -0.06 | 26.4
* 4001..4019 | -0.15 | 26.1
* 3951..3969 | 0.22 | 17.2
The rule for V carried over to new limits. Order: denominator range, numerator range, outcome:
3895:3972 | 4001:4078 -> 1.54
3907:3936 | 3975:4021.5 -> 1.48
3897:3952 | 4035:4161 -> 1.54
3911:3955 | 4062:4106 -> 1.53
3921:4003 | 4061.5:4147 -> 1.48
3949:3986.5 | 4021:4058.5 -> 1.48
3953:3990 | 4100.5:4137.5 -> 1.50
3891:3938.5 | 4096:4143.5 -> 1.56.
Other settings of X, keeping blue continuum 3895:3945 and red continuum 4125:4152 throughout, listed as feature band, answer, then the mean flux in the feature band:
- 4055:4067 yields -0.8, 25.2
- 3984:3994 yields -2.1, 25.1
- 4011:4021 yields -2.1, 26.4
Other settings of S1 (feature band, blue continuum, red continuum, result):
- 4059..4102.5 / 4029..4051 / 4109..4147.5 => 1.9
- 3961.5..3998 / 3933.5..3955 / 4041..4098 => 0.4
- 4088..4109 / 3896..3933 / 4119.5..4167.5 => 0.9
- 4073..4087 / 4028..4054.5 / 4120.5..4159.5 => 0.5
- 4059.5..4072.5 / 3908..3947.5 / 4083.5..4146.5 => -0.9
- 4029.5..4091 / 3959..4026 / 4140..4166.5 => -3.5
